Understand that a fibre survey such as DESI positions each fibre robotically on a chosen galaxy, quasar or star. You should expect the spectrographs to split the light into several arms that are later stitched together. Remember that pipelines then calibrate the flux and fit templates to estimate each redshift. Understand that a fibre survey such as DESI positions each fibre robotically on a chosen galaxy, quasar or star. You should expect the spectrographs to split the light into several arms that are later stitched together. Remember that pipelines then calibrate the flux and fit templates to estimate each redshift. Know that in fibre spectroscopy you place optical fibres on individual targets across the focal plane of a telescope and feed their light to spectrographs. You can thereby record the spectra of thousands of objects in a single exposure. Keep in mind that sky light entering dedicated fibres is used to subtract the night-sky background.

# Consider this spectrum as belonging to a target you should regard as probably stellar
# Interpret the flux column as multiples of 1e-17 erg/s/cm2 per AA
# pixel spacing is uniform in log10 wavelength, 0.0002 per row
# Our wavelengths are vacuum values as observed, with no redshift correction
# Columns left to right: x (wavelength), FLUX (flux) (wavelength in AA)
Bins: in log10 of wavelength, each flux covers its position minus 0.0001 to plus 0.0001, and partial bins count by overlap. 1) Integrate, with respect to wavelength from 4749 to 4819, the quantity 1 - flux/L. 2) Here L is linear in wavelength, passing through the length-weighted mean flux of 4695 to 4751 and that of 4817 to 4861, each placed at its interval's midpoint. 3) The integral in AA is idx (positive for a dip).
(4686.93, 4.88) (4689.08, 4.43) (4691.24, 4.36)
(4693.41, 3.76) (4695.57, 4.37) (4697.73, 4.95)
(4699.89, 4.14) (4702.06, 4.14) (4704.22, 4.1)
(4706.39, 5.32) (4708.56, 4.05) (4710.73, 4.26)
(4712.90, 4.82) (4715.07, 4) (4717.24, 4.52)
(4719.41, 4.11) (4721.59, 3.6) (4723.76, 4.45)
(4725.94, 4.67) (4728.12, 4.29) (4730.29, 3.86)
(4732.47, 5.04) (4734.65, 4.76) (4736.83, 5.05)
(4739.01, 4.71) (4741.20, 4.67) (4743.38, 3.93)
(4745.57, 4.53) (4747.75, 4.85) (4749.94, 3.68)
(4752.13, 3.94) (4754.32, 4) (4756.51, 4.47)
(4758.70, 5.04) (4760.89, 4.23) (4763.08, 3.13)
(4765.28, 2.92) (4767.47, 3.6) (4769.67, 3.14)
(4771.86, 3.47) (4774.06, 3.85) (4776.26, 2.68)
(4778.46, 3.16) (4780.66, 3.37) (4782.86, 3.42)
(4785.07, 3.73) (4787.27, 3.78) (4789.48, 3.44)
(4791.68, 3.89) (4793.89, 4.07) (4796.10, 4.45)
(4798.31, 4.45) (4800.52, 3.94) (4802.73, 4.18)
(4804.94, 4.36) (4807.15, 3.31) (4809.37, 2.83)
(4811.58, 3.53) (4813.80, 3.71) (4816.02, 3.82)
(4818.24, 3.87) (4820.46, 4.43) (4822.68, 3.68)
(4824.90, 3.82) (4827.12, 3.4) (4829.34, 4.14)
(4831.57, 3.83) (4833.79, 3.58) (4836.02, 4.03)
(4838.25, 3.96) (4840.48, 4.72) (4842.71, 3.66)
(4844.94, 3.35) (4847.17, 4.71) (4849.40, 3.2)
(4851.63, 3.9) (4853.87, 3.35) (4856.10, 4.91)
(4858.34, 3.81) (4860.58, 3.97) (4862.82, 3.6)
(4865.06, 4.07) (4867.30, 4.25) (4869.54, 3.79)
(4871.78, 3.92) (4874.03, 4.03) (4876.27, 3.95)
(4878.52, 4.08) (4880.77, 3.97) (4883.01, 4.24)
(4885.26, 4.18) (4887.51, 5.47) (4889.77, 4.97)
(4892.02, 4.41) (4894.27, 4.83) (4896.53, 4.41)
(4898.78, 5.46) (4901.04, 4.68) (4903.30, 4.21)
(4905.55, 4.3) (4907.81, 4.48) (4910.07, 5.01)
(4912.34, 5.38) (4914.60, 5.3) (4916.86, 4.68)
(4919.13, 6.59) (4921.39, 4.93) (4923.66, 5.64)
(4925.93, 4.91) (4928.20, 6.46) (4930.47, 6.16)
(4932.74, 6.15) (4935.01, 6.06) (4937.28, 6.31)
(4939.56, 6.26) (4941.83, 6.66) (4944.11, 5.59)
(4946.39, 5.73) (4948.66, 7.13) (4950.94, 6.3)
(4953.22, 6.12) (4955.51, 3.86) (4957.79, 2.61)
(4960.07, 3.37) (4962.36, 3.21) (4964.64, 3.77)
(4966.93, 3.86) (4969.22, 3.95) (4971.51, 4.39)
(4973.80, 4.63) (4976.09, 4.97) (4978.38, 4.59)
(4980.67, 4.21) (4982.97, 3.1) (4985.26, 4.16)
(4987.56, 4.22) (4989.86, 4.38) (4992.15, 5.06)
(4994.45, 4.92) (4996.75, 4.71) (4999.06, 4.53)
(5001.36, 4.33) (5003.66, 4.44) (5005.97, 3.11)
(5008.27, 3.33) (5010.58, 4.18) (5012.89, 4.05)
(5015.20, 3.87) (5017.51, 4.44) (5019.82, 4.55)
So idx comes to 7.1 AA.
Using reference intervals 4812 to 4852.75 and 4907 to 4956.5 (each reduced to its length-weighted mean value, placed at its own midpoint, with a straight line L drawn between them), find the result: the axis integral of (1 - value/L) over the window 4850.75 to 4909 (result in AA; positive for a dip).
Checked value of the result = 5.8 AA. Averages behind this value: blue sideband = 3.87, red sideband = 5.73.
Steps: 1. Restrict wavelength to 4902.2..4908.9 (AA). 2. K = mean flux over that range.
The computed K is 4.33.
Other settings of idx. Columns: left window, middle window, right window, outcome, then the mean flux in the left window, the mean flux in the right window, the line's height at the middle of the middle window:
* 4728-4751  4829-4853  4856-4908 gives 2.6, 4.5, 4.32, 4.37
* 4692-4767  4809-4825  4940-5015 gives 2.3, 4.3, 4.49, 4.37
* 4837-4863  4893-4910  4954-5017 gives -2.8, 3.94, 4.08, 3.99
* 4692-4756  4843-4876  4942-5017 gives 3.6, 4.36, 4.42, 4.4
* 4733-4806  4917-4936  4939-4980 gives -4.6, 3.97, 4.8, 4.66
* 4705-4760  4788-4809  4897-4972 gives 3.1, 4.42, 5.14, 4.66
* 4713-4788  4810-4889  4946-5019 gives 3.8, 4.03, 4.35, 4.16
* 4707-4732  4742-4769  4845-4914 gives 1.7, 4.28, 4.31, 4.29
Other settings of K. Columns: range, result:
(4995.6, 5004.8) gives 4.5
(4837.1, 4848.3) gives 4.08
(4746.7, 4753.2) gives 4.15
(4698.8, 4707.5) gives 4.42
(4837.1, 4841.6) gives 4.33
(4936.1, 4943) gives 6.4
